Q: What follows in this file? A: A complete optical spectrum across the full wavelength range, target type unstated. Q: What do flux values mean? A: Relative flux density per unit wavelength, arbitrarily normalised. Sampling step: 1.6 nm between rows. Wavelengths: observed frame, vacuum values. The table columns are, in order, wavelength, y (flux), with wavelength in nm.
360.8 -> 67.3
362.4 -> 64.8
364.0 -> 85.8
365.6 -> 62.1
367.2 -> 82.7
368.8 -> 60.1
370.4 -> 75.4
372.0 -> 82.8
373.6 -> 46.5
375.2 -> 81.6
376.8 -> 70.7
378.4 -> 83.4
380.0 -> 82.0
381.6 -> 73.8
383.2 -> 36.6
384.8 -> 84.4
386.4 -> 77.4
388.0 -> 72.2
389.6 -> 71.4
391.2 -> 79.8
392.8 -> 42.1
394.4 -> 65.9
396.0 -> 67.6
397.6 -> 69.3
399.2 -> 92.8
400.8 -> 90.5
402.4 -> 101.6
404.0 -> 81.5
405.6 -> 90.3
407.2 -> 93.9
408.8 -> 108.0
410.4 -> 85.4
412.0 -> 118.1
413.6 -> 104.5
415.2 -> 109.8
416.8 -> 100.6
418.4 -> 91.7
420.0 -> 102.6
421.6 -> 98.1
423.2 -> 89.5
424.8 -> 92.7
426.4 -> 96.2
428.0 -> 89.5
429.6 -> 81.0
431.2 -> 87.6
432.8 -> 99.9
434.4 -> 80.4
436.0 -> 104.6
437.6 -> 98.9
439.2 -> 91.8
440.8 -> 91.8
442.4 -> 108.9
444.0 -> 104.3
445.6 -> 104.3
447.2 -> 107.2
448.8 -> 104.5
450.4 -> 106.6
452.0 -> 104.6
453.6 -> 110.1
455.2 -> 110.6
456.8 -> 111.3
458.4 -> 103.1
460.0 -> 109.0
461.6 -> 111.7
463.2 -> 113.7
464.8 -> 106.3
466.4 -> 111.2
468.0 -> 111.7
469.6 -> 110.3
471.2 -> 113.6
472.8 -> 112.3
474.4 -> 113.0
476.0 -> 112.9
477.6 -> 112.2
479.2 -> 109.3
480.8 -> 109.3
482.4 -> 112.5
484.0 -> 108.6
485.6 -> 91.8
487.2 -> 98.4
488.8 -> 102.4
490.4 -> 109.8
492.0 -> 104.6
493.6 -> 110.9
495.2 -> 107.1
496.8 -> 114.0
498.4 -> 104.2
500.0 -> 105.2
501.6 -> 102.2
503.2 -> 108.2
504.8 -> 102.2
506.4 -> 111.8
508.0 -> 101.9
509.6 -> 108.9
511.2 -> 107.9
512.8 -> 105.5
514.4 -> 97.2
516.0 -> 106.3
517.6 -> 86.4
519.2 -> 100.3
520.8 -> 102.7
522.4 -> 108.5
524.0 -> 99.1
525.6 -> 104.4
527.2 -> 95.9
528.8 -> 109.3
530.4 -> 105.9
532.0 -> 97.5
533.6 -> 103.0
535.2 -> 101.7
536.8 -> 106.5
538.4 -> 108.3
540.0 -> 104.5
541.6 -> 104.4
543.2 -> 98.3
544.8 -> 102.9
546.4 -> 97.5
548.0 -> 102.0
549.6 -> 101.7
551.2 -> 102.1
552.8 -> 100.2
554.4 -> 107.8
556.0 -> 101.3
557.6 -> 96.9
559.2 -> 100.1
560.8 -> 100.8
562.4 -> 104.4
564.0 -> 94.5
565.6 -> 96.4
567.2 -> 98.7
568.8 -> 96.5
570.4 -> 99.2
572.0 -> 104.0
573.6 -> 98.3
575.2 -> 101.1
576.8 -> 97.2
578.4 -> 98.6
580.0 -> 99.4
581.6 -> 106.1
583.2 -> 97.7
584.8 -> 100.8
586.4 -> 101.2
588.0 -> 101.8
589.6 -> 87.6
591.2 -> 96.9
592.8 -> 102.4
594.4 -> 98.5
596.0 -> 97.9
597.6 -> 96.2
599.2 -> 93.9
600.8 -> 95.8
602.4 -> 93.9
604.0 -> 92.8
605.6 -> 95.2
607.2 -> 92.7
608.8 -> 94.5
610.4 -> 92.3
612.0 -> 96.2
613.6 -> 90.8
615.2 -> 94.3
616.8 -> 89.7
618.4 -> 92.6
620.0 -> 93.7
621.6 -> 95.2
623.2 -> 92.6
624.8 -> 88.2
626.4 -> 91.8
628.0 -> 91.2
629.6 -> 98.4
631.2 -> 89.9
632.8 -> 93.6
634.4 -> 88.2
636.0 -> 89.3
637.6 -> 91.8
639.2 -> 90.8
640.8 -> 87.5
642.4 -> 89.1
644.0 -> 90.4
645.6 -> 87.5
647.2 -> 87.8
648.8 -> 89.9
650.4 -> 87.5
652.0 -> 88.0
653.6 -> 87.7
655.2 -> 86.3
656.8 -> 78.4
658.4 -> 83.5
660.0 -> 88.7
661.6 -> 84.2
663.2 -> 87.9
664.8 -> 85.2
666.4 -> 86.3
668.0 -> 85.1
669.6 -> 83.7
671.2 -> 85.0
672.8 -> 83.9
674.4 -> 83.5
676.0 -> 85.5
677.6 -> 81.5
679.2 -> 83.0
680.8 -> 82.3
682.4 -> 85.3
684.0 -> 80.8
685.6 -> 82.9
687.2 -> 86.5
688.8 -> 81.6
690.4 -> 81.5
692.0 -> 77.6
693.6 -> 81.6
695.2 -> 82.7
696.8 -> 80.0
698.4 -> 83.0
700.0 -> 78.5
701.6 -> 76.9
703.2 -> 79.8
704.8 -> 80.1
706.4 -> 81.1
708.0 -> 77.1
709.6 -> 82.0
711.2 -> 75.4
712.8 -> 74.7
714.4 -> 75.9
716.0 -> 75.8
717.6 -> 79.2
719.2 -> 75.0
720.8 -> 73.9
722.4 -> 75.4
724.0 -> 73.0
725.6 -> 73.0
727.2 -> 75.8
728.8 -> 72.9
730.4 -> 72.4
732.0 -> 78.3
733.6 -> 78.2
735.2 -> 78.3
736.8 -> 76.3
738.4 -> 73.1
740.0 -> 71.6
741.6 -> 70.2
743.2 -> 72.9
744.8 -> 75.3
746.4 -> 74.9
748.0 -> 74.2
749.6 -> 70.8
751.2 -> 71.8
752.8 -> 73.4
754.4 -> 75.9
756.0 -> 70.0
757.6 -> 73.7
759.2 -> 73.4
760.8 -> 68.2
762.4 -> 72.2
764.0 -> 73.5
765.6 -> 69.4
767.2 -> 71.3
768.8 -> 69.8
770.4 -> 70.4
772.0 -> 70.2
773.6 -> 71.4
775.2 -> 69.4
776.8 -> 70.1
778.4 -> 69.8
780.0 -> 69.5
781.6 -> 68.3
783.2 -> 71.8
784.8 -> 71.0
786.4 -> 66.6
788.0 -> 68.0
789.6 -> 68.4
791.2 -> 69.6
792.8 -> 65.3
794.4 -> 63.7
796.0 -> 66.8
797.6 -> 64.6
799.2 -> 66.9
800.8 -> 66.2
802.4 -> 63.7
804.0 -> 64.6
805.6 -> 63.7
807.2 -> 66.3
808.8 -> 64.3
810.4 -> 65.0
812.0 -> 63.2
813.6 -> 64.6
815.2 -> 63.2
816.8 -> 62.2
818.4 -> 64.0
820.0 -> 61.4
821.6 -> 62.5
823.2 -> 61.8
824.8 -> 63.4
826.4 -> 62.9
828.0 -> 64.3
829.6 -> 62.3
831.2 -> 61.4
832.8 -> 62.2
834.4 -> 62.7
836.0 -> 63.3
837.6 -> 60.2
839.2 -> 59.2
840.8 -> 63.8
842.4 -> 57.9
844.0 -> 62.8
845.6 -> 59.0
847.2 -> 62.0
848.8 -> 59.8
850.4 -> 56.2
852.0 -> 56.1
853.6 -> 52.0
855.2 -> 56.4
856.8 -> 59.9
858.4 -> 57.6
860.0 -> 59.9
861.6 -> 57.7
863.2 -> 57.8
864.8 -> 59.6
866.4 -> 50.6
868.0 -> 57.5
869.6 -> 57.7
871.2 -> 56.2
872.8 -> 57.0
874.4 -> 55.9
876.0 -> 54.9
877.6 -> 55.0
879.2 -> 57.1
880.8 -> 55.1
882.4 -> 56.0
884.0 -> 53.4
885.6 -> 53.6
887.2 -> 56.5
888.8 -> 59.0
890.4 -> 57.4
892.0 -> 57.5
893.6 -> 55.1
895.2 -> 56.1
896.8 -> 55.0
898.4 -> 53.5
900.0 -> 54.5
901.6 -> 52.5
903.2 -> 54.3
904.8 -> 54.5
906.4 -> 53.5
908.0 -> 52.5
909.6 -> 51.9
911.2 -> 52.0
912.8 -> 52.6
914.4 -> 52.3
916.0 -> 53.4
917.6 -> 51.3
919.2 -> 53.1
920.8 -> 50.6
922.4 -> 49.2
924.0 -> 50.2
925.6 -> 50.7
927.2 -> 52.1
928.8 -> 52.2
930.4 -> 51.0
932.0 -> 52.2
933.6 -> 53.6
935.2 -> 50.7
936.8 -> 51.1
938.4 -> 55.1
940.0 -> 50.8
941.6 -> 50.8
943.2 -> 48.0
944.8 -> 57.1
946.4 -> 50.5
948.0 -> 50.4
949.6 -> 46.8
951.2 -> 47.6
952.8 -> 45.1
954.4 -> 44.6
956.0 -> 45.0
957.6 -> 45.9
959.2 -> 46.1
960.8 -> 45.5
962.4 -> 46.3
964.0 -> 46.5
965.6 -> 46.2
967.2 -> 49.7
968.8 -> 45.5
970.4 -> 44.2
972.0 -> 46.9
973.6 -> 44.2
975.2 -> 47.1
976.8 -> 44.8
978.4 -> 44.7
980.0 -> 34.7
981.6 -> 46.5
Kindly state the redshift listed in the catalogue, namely 0.00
